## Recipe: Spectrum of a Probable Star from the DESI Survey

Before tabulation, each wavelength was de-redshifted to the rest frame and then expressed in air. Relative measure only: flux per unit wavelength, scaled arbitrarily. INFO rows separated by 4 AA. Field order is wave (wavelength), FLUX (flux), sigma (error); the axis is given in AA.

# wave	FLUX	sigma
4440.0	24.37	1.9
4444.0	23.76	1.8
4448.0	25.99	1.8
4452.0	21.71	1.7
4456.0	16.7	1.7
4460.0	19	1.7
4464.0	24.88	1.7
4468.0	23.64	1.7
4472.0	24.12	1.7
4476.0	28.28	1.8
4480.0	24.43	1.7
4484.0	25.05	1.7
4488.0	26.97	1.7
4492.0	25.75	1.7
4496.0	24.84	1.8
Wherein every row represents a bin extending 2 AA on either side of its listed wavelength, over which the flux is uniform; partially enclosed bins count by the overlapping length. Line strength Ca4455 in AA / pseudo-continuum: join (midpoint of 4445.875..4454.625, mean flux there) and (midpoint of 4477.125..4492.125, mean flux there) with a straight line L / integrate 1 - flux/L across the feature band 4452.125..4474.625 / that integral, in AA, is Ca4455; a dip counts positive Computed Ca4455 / 2.24 AA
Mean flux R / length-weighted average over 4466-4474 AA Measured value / 23.9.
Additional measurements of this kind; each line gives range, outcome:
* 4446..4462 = 20.9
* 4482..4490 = 26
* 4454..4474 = 21.7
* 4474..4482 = 26.4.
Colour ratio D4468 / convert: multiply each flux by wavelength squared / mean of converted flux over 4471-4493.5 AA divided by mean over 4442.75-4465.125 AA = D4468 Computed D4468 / 1.20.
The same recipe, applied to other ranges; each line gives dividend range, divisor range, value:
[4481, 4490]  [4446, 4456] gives 1.17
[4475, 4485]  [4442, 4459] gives 1.19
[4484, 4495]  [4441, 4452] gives 1.09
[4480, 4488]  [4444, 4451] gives 1.04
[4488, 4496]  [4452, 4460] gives 1.42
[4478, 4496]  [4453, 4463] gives 1.36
